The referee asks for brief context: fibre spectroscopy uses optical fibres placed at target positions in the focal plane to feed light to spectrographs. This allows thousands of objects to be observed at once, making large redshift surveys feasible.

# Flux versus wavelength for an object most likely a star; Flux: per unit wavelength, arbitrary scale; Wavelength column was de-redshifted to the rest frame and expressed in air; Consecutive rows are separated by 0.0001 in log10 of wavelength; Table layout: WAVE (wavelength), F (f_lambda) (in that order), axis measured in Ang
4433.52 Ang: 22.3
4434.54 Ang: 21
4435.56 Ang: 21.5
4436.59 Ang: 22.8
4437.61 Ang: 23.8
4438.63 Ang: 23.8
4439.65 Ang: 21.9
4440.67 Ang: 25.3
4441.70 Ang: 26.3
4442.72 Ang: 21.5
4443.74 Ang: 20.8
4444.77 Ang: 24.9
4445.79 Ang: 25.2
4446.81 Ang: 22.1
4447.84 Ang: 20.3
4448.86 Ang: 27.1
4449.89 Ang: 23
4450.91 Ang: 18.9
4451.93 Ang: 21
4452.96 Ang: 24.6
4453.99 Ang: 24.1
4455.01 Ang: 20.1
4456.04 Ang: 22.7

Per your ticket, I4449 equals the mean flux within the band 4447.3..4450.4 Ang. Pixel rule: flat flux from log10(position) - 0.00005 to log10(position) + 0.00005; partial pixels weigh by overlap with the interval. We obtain 23.4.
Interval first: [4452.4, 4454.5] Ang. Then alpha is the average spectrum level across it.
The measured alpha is 24.2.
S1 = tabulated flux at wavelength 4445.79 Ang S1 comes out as 25.2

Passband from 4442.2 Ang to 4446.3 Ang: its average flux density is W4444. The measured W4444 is 23.1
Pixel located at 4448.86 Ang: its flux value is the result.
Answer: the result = 27.1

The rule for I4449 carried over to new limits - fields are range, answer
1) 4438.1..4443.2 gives 23.8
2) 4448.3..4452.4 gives 22.5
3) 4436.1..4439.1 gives 23.5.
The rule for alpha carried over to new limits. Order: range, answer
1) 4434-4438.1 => 22.2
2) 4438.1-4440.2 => 23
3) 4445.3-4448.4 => 22.6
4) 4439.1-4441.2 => 23.6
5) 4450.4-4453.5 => 21.5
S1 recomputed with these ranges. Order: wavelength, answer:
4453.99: 24.1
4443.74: 20.8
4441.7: 26.3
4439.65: 21.9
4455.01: 20.1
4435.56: 21.5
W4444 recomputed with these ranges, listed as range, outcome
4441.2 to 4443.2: 24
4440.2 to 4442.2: 25.7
